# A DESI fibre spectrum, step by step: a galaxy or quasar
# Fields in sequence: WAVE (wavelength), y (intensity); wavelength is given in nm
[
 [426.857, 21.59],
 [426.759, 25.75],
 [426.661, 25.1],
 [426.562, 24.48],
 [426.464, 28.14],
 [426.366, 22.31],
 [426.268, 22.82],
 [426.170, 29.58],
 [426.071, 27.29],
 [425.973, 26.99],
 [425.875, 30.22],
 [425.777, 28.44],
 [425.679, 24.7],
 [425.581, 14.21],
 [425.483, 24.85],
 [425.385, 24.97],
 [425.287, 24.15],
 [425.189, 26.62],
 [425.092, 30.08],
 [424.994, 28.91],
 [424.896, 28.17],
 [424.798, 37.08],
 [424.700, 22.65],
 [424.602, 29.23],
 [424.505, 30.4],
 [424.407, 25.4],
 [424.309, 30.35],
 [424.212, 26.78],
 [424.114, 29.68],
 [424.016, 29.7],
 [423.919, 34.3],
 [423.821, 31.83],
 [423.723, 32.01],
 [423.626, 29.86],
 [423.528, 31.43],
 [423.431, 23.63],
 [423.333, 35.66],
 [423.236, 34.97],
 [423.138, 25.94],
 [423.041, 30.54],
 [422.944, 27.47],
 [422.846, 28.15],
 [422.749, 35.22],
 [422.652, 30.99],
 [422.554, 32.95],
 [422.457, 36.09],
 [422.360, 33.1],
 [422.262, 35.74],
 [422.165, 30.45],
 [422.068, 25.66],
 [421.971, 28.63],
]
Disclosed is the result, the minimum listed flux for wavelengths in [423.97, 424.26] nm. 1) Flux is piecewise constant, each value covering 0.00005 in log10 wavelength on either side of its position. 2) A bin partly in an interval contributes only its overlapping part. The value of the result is 26.78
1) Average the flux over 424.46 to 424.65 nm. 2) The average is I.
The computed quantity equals 29.9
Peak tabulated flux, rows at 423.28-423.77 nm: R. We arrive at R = 35.66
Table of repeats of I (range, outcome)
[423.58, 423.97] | 32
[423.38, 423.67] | 28.3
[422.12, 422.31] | 33.2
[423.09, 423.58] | 30.3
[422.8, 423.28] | 29.3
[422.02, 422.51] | 32.2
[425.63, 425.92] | 27.8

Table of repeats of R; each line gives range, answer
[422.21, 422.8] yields 36.09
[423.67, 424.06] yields 34.3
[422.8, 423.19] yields 30.54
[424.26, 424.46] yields 30.35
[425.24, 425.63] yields 24.97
